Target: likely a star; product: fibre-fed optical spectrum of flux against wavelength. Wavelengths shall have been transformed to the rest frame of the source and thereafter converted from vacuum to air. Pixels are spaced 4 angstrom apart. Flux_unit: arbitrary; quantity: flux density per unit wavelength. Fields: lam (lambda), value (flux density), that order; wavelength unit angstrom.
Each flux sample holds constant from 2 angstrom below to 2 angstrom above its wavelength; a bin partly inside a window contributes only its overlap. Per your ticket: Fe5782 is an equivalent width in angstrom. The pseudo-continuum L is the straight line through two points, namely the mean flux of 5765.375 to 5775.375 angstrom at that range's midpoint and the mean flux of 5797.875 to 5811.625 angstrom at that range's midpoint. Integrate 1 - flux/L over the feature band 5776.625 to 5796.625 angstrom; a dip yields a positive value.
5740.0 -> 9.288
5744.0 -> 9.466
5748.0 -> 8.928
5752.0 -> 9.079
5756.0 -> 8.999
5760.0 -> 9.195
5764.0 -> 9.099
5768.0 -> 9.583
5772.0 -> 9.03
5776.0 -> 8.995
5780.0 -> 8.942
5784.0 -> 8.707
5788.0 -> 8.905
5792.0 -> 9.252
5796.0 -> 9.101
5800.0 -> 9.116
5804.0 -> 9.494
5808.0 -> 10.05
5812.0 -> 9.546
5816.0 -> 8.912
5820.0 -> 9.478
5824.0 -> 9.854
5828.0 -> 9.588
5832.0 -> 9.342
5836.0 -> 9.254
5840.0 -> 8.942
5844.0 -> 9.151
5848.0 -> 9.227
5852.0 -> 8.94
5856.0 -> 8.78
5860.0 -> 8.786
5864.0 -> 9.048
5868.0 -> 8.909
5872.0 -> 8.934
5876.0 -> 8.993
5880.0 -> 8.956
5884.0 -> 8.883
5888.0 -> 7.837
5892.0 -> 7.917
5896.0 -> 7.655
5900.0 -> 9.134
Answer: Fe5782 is 0.9 angstrom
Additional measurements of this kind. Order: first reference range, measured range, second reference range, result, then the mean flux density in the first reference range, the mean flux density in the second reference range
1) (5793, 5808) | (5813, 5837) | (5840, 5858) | -0.6 angstrom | 9.35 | 9.02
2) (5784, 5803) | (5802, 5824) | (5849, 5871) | -1.2 angstrom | 9.07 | 8.91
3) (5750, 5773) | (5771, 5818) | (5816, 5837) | 0.7 angstrom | 9.17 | 9.46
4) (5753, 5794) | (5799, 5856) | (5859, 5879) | -2.1 angstrom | 9.07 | 8.94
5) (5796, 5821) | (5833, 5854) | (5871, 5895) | -0.3 angstrom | 9.4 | 8.53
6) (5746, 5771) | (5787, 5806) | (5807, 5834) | 0.4 angstrom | 9.14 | 9.52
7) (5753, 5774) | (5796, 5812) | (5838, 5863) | -0.7 angstrom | 9.18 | 8.97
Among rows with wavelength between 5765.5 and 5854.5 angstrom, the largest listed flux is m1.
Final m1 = 10.05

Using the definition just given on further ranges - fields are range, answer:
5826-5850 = 9.588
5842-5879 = 9.227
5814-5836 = 9.854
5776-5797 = 9.252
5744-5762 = 9.466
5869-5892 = 8.993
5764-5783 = 9.583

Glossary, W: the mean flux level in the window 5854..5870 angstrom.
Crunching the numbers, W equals 8.88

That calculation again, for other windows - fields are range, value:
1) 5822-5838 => 9.51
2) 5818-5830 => 9.64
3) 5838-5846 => 9.05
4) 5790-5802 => 9.16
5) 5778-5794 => 8.95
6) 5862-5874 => 8.96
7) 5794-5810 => 9.44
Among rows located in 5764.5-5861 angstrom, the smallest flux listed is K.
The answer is 8.707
